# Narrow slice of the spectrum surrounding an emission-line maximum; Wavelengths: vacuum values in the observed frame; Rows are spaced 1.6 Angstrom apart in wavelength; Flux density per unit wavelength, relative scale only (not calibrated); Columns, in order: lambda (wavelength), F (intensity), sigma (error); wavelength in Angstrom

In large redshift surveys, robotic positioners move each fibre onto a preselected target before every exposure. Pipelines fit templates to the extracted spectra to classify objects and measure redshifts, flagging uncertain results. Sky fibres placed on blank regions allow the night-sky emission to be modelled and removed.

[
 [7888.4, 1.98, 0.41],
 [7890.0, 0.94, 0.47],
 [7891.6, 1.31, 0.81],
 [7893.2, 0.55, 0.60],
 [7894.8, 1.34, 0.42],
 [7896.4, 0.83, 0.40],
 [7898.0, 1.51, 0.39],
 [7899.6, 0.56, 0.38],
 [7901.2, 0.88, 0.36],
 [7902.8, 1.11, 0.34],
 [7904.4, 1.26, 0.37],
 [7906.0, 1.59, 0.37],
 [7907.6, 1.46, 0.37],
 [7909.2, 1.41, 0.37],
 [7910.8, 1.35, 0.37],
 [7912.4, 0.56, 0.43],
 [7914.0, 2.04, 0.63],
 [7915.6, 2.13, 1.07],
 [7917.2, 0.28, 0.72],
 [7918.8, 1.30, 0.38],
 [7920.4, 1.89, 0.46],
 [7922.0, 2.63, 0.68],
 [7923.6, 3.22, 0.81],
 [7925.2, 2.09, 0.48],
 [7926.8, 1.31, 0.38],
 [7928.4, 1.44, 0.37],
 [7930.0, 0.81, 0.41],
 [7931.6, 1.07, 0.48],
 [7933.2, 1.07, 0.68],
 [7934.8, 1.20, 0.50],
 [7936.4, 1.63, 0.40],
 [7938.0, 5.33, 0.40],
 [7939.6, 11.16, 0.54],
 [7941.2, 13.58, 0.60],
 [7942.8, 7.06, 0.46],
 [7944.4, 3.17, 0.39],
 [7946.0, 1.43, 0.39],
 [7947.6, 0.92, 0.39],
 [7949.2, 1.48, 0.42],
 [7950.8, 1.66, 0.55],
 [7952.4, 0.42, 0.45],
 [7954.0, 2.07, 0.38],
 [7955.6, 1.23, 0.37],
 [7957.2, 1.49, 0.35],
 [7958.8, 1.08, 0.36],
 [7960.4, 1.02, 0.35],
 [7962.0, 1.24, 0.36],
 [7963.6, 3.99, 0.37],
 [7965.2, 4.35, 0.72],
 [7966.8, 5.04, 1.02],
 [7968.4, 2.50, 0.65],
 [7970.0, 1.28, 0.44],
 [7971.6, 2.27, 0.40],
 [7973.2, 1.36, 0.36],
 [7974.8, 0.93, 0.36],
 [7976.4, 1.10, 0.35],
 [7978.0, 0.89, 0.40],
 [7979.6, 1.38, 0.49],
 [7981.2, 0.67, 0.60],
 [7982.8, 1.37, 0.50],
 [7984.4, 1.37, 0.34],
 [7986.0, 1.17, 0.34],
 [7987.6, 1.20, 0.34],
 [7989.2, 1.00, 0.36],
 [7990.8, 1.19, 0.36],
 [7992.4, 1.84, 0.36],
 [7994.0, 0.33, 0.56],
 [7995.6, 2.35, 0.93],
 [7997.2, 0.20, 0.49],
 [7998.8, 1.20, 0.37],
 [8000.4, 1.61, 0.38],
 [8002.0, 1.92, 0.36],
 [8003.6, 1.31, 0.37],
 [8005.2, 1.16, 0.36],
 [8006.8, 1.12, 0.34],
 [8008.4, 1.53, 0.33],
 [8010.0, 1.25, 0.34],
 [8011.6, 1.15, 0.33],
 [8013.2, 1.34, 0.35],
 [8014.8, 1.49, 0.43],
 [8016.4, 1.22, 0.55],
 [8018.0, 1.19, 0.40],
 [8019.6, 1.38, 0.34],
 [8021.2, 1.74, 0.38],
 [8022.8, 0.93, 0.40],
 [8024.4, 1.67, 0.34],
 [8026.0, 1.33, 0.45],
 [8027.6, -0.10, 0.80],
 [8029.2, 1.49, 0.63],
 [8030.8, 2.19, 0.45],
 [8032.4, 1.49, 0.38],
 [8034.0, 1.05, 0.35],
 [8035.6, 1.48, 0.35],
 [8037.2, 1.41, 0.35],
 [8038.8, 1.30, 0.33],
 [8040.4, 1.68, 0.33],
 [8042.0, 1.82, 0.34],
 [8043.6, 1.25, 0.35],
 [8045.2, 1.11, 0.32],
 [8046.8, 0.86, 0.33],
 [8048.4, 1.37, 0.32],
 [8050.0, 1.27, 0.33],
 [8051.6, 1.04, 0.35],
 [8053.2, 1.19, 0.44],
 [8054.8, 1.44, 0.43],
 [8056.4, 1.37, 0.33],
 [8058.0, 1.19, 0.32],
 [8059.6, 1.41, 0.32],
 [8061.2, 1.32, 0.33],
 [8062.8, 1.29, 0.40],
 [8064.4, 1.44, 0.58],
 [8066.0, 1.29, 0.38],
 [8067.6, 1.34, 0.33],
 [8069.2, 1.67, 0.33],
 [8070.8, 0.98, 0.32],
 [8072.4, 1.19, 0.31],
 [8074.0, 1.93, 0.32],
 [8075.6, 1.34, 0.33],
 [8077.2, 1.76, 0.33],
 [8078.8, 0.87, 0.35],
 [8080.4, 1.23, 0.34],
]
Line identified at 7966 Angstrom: [N II] 6583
